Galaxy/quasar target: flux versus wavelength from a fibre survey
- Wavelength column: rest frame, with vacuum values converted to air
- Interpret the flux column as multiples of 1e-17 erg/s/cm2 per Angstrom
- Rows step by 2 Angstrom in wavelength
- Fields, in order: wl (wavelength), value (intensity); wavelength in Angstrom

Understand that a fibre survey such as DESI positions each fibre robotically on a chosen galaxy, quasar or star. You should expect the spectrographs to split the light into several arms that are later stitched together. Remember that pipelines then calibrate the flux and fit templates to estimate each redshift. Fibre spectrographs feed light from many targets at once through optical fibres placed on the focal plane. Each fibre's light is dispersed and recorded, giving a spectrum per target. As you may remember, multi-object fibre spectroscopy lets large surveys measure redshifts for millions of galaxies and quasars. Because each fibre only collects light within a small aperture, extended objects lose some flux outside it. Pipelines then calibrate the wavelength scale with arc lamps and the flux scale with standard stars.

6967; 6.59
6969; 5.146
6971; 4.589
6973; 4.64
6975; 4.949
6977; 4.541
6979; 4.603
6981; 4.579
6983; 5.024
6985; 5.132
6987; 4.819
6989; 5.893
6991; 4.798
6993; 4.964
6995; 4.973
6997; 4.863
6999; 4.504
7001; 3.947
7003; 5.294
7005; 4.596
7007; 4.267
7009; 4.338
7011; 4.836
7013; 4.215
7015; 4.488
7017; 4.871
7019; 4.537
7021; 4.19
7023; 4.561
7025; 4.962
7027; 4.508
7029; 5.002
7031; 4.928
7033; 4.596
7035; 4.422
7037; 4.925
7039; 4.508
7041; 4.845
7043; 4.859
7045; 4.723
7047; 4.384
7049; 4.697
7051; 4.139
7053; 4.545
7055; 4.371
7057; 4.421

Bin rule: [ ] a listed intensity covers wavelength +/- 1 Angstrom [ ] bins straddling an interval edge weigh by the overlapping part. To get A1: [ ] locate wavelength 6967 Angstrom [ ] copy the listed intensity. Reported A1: 6.59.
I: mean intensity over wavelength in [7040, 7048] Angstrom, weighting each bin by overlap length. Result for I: 4.7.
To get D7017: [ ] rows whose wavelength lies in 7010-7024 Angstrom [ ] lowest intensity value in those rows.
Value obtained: 4.19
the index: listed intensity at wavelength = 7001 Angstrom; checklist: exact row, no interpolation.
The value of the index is 3.947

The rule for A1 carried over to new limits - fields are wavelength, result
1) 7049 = 4.697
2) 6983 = 5.024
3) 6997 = 4.863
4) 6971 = 4.589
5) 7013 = 4.215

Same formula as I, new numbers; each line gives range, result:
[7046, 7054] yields 4.44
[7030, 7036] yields 4.65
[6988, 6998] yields 5.1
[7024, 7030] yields 4.82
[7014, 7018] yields 4.68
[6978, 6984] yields 4.74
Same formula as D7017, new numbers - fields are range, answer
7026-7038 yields 4.422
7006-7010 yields 4.267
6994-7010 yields 3.947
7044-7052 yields 4.139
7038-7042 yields 4.508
